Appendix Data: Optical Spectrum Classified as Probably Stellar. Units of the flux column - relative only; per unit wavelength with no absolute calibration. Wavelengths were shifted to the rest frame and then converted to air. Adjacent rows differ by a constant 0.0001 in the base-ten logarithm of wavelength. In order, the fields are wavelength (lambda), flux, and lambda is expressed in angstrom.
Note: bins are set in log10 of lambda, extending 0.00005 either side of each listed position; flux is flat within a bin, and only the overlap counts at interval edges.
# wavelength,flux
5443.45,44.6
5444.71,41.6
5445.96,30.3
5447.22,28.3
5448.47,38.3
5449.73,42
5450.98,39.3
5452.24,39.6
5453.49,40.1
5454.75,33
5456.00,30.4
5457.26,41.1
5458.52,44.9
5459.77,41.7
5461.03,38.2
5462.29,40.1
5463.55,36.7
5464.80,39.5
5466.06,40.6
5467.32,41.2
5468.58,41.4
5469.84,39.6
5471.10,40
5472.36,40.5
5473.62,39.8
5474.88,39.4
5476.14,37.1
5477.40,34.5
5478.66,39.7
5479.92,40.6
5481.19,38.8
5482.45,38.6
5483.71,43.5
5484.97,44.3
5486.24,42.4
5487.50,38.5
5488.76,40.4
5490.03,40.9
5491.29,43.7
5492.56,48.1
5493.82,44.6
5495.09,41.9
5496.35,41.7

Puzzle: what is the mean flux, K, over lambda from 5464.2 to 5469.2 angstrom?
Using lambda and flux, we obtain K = 40.7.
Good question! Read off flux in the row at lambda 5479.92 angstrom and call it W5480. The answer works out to 40.6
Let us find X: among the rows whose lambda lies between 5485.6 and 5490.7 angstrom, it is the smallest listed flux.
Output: 38.5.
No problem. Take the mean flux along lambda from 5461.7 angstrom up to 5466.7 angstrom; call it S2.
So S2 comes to 39.2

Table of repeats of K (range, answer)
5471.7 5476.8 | 39.2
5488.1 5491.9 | 41.6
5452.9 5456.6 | 34.5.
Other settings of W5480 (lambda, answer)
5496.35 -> 41.7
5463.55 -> 36.7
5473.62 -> 39.8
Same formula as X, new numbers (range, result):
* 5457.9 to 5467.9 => 36.7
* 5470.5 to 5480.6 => 34.5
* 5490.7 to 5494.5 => 43.7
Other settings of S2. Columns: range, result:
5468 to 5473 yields 40.4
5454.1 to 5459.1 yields 37.3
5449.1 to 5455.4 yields 38.8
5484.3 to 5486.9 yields 43.3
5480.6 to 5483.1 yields 38.8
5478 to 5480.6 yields 40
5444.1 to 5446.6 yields 35.9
